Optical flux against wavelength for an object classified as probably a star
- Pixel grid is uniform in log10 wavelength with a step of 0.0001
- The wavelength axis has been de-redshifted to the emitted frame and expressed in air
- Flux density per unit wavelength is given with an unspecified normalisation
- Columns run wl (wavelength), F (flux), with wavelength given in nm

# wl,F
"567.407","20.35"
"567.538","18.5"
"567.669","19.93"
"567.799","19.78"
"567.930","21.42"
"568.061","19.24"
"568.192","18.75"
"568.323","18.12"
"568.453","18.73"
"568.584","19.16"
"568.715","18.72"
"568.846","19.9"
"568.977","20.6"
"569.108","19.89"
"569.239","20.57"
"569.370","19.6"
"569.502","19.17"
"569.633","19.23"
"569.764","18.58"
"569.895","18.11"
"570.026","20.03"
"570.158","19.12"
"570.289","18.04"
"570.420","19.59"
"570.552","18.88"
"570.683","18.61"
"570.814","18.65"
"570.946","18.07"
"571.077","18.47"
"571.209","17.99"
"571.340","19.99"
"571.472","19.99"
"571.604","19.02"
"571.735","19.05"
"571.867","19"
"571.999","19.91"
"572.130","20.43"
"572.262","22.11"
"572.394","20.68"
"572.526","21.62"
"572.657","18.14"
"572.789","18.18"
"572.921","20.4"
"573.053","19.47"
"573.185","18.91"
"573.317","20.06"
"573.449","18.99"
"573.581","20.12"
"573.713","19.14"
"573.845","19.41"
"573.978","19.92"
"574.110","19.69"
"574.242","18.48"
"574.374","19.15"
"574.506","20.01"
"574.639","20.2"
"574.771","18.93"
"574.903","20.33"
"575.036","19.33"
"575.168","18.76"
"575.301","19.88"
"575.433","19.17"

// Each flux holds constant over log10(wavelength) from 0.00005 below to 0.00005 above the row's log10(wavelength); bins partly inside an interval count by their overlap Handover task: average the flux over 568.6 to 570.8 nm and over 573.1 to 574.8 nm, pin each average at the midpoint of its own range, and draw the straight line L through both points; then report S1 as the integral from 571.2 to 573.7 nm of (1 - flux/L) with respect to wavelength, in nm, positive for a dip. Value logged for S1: -0.04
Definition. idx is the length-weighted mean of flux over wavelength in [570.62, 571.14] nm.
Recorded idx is 18.5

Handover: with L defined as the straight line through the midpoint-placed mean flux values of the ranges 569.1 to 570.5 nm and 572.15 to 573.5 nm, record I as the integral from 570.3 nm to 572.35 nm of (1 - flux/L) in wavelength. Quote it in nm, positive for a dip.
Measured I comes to 0.03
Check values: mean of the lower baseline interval 19.2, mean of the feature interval 19.3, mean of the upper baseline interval 19.9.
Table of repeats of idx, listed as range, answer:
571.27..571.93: 19.4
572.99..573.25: 19.2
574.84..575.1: 19.8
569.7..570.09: 18.9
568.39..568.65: 18.9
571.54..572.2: 19.5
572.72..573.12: 19.3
